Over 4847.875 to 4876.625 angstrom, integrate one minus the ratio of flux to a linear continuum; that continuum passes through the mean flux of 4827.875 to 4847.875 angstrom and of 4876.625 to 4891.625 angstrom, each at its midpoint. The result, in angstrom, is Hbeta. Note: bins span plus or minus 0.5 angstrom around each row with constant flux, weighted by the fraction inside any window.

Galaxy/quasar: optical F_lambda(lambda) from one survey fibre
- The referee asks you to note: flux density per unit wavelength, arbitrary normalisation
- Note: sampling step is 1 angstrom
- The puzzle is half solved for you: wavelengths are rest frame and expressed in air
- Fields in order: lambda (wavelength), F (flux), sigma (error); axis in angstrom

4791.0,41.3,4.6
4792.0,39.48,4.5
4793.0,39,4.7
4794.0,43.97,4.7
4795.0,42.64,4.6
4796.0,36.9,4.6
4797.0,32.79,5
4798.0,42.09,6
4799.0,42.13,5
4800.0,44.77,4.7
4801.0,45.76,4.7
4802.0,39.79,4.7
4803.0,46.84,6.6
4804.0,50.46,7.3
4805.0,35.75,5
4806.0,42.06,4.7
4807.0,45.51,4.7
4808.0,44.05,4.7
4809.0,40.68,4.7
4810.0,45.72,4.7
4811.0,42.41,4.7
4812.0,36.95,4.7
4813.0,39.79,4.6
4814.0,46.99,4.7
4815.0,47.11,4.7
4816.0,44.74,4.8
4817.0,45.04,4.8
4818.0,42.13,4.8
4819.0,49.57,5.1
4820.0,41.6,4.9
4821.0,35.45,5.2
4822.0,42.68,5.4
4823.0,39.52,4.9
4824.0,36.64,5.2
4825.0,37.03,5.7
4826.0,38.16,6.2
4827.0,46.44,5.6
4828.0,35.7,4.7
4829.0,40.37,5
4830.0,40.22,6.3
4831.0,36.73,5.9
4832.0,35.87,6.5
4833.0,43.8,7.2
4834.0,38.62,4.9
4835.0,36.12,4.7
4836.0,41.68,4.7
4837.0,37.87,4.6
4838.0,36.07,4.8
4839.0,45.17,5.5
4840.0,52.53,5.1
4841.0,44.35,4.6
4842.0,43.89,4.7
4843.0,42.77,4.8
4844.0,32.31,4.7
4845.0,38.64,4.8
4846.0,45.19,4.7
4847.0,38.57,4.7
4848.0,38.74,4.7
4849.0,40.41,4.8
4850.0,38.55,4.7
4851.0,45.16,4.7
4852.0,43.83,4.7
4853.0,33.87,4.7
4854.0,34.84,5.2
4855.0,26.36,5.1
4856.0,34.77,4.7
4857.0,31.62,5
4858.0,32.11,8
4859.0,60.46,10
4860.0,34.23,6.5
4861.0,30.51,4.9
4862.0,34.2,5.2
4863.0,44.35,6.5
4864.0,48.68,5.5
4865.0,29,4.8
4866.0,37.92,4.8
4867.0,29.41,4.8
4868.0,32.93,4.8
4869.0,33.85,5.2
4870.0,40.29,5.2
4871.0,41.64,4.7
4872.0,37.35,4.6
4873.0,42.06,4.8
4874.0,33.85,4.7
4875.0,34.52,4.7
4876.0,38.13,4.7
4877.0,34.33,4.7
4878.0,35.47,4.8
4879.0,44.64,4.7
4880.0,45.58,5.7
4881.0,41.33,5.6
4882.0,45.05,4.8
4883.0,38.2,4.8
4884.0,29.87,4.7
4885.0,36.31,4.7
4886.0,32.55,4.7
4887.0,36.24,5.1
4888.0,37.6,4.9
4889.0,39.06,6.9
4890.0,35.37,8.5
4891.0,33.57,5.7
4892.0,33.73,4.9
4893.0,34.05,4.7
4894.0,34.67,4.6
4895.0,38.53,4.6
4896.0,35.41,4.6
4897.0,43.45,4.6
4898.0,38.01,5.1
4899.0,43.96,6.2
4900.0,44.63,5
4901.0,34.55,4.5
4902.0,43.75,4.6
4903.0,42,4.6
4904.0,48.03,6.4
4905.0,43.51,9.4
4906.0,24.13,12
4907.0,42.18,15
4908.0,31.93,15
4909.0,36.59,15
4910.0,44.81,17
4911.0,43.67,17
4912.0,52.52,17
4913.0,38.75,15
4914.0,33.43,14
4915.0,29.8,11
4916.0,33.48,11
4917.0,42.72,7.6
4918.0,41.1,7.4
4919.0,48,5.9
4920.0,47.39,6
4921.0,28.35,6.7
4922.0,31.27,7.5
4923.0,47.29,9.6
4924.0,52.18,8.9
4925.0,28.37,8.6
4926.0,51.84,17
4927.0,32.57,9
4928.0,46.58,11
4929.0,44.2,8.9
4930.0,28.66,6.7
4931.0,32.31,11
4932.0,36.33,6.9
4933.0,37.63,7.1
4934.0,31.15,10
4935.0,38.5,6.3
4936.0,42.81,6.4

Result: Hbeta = 1.2 angstrom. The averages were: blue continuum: 40.4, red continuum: 37.7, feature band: 37.3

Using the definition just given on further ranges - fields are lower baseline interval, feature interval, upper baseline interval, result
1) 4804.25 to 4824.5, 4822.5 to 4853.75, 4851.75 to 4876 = -0.4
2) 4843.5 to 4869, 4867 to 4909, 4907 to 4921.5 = 0.8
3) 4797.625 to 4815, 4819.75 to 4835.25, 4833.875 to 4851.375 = 1.0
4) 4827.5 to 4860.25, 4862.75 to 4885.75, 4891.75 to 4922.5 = 0.8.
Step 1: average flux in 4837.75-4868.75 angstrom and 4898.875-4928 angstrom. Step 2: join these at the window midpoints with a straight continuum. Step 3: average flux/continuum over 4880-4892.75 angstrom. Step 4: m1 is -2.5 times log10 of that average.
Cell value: 0.07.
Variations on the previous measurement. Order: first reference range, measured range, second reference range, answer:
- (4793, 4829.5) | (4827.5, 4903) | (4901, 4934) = 0.06 mag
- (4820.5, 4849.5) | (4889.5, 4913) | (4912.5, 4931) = 0.00 mag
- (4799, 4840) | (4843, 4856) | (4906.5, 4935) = 0.08 mag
